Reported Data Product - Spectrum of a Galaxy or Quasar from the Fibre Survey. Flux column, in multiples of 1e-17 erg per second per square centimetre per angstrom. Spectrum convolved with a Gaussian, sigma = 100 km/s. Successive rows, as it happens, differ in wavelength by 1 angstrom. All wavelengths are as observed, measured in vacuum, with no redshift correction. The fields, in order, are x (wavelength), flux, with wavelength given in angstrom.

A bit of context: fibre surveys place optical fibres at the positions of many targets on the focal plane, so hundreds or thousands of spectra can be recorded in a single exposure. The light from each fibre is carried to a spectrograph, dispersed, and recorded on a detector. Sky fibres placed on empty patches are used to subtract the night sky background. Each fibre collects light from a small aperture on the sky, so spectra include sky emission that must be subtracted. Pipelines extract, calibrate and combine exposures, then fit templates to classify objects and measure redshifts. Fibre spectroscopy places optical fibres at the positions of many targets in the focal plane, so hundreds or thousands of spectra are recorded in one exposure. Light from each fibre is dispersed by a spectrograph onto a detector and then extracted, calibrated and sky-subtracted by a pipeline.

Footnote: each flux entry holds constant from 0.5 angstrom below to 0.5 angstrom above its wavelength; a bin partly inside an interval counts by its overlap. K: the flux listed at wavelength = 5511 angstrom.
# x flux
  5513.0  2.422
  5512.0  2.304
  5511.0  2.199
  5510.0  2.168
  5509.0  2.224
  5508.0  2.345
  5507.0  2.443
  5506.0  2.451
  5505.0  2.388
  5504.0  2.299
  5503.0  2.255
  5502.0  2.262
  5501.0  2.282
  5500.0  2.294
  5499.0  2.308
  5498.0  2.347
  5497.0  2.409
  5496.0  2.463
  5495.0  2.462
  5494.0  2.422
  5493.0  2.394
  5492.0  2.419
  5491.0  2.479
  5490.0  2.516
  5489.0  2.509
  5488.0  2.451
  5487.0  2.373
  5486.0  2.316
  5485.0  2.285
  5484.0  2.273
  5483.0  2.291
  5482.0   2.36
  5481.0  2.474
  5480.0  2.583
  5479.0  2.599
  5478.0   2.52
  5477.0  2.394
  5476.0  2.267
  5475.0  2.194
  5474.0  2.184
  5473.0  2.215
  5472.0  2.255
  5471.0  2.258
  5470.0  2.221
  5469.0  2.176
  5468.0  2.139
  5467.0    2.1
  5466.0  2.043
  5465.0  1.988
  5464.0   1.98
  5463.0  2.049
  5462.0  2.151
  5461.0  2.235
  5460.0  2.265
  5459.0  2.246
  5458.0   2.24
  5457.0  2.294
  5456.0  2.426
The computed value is 2.199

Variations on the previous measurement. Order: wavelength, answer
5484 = 2.273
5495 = 2.462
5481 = 2.474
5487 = 2.373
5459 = 2.246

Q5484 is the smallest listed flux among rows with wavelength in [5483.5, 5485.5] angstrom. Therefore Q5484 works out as 2.273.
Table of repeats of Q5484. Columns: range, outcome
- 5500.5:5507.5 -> 2.255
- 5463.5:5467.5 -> 1.98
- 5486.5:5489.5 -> 2.373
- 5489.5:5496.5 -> 2.394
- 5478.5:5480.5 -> 2.583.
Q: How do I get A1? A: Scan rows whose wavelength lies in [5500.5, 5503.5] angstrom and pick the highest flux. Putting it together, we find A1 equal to 2.282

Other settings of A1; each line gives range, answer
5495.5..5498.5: 2.463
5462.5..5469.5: 2.176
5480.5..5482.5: 2.474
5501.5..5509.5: 2.451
